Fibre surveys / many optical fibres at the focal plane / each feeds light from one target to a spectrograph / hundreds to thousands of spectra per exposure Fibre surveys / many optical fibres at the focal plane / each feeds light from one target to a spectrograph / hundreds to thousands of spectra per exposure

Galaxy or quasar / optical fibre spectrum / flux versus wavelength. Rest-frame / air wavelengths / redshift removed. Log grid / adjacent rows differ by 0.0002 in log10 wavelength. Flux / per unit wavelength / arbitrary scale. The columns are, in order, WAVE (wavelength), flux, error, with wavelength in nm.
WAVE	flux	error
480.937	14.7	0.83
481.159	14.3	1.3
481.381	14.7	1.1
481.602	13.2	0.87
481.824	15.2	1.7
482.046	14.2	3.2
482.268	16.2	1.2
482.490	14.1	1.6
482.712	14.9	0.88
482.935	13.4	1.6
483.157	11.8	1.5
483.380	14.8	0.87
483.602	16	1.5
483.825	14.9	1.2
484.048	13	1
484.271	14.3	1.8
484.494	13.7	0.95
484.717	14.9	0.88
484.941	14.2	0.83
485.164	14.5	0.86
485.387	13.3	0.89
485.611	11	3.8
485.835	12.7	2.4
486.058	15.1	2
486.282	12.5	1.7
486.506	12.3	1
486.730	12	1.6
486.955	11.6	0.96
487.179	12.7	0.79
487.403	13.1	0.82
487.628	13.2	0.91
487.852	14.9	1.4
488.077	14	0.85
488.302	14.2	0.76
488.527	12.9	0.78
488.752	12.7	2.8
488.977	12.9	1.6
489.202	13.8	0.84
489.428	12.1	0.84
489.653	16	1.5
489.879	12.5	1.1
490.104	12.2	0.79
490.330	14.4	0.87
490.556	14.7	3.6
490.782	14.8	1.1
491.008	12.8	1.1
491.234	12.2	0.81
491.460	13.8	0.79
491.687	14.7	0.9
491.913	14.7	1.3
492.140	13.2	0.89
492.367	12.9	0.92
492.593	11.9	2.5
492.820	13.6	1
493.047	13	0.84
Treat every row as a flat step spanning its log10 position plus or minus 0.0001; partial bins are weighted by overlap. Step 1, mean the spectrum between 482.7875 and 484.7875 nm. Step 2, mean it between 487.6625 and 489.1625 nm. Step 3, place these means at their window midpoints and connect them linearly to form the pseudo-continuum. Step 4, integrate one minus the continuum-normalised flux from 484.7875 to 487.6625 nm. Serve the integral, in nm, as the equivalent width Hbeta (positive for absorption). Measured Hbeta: 0.18 nm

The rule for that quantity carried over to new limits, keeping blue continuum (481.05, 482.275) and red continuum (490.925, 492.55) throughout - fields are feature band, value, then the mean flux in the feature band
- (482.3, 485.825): 0.08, 13.9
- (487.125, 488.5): 0.02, 13.7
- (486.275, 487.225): 0.12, 12.2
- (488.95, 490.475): 0.02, 13.5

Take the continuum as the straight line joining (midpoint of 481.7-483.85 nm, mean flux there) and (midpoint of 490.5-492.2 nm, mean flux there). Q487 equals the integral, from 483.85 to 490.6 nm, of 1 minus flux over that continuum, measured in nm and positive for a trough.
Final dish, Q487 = 0.38 nm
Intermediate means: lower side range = 14.5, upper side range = 13.9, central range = 13.4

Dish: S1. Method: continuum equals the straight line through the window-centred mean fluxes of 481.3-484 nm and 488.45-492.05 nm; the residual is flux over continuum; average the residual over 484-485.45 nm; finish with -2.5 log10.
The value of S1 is 0.01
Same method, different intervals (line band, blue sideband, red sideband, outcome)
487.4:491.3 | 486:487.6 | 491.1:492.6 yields -0.04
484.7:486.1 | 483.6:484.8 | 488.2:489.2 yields 0.04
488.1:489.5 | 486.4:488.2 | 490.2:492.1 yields 0.01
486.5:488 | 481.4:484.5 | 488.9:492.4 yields 0.08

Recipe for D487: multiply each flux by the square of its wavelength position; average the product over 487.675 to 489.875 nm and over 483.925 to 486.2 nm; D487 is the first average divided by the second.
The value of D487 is 1.01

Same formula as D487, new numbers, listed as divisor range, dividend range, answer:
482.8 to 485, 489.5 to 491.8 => 1.00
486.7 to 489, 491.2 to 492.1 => 1.08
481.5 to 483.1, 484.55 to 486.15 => 0.96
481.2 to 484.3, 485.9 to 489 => 0.94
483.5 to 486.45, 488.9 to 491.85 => 1.01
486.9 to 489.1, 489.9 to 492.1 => 1.05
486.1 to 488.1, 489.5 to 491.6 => 1.07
